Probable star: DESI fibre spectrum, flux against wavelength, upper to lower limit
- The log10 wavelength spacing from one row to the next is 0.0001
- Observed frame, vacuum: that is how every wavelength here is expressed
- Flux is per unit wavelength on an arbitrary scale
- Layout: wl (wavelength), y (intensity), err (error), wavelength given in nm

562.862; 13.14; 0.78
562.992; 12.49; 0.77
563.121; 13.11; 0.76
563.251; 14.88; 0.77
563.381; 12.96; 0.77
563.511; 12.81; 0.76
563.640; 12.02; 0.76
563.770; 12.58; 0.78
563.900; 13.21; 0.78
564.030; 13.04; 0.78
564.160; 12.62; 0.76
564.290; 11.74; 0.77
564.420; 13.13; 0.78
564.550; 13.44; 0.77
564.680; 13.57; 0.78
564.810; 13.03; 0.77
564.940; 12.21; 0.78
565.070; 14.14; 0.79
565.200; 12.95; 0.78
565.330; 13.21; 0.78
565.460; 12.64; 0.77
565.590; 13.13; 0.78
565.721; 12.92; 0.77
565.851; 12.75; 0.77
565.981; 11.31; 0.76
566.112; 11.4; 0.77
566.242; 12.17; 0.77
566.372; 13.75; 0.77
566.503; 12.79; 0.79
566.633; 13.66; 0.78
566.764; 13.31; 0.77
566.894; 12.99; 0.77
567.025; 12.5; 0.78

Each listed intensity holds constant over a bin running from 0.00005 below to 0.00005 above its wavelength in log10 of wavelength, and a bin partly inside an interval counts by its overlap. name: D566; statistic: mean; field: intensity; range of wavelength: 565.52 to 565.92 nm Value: 12.9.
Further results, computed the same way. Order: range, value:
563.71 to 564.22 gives 12.9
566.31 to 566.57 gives 13.3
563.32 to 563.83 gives 12.6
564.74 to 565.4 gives 13.1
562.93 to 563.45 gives 13.4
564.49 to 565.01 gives 13.1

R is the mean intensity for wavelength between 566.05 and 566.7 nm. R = 12.8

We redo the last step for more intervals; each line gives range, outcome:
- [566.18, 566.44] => 13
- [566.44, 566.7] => 13.2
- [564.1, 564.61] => 12.7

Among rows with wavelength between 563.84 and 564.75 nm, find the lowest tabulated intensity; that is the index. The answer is 11.74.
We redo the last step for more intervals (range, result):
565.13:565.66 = 12.64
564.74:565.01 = 12.21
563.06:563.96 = 12.02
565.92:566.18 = 11.31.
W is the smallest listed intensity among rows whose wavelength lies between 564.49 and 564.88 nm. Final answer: 13.03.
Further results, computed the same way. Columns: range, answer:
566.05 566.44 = 11.4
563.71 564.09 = 12.58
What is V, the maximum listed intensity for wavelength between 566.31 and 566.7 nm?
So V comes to 13.75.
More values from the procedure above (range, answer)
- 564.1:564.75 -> 13.57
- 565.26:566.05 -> 13.21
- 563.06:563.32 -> 14.88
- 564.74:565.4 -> 14.14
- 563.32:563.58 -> 12.96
